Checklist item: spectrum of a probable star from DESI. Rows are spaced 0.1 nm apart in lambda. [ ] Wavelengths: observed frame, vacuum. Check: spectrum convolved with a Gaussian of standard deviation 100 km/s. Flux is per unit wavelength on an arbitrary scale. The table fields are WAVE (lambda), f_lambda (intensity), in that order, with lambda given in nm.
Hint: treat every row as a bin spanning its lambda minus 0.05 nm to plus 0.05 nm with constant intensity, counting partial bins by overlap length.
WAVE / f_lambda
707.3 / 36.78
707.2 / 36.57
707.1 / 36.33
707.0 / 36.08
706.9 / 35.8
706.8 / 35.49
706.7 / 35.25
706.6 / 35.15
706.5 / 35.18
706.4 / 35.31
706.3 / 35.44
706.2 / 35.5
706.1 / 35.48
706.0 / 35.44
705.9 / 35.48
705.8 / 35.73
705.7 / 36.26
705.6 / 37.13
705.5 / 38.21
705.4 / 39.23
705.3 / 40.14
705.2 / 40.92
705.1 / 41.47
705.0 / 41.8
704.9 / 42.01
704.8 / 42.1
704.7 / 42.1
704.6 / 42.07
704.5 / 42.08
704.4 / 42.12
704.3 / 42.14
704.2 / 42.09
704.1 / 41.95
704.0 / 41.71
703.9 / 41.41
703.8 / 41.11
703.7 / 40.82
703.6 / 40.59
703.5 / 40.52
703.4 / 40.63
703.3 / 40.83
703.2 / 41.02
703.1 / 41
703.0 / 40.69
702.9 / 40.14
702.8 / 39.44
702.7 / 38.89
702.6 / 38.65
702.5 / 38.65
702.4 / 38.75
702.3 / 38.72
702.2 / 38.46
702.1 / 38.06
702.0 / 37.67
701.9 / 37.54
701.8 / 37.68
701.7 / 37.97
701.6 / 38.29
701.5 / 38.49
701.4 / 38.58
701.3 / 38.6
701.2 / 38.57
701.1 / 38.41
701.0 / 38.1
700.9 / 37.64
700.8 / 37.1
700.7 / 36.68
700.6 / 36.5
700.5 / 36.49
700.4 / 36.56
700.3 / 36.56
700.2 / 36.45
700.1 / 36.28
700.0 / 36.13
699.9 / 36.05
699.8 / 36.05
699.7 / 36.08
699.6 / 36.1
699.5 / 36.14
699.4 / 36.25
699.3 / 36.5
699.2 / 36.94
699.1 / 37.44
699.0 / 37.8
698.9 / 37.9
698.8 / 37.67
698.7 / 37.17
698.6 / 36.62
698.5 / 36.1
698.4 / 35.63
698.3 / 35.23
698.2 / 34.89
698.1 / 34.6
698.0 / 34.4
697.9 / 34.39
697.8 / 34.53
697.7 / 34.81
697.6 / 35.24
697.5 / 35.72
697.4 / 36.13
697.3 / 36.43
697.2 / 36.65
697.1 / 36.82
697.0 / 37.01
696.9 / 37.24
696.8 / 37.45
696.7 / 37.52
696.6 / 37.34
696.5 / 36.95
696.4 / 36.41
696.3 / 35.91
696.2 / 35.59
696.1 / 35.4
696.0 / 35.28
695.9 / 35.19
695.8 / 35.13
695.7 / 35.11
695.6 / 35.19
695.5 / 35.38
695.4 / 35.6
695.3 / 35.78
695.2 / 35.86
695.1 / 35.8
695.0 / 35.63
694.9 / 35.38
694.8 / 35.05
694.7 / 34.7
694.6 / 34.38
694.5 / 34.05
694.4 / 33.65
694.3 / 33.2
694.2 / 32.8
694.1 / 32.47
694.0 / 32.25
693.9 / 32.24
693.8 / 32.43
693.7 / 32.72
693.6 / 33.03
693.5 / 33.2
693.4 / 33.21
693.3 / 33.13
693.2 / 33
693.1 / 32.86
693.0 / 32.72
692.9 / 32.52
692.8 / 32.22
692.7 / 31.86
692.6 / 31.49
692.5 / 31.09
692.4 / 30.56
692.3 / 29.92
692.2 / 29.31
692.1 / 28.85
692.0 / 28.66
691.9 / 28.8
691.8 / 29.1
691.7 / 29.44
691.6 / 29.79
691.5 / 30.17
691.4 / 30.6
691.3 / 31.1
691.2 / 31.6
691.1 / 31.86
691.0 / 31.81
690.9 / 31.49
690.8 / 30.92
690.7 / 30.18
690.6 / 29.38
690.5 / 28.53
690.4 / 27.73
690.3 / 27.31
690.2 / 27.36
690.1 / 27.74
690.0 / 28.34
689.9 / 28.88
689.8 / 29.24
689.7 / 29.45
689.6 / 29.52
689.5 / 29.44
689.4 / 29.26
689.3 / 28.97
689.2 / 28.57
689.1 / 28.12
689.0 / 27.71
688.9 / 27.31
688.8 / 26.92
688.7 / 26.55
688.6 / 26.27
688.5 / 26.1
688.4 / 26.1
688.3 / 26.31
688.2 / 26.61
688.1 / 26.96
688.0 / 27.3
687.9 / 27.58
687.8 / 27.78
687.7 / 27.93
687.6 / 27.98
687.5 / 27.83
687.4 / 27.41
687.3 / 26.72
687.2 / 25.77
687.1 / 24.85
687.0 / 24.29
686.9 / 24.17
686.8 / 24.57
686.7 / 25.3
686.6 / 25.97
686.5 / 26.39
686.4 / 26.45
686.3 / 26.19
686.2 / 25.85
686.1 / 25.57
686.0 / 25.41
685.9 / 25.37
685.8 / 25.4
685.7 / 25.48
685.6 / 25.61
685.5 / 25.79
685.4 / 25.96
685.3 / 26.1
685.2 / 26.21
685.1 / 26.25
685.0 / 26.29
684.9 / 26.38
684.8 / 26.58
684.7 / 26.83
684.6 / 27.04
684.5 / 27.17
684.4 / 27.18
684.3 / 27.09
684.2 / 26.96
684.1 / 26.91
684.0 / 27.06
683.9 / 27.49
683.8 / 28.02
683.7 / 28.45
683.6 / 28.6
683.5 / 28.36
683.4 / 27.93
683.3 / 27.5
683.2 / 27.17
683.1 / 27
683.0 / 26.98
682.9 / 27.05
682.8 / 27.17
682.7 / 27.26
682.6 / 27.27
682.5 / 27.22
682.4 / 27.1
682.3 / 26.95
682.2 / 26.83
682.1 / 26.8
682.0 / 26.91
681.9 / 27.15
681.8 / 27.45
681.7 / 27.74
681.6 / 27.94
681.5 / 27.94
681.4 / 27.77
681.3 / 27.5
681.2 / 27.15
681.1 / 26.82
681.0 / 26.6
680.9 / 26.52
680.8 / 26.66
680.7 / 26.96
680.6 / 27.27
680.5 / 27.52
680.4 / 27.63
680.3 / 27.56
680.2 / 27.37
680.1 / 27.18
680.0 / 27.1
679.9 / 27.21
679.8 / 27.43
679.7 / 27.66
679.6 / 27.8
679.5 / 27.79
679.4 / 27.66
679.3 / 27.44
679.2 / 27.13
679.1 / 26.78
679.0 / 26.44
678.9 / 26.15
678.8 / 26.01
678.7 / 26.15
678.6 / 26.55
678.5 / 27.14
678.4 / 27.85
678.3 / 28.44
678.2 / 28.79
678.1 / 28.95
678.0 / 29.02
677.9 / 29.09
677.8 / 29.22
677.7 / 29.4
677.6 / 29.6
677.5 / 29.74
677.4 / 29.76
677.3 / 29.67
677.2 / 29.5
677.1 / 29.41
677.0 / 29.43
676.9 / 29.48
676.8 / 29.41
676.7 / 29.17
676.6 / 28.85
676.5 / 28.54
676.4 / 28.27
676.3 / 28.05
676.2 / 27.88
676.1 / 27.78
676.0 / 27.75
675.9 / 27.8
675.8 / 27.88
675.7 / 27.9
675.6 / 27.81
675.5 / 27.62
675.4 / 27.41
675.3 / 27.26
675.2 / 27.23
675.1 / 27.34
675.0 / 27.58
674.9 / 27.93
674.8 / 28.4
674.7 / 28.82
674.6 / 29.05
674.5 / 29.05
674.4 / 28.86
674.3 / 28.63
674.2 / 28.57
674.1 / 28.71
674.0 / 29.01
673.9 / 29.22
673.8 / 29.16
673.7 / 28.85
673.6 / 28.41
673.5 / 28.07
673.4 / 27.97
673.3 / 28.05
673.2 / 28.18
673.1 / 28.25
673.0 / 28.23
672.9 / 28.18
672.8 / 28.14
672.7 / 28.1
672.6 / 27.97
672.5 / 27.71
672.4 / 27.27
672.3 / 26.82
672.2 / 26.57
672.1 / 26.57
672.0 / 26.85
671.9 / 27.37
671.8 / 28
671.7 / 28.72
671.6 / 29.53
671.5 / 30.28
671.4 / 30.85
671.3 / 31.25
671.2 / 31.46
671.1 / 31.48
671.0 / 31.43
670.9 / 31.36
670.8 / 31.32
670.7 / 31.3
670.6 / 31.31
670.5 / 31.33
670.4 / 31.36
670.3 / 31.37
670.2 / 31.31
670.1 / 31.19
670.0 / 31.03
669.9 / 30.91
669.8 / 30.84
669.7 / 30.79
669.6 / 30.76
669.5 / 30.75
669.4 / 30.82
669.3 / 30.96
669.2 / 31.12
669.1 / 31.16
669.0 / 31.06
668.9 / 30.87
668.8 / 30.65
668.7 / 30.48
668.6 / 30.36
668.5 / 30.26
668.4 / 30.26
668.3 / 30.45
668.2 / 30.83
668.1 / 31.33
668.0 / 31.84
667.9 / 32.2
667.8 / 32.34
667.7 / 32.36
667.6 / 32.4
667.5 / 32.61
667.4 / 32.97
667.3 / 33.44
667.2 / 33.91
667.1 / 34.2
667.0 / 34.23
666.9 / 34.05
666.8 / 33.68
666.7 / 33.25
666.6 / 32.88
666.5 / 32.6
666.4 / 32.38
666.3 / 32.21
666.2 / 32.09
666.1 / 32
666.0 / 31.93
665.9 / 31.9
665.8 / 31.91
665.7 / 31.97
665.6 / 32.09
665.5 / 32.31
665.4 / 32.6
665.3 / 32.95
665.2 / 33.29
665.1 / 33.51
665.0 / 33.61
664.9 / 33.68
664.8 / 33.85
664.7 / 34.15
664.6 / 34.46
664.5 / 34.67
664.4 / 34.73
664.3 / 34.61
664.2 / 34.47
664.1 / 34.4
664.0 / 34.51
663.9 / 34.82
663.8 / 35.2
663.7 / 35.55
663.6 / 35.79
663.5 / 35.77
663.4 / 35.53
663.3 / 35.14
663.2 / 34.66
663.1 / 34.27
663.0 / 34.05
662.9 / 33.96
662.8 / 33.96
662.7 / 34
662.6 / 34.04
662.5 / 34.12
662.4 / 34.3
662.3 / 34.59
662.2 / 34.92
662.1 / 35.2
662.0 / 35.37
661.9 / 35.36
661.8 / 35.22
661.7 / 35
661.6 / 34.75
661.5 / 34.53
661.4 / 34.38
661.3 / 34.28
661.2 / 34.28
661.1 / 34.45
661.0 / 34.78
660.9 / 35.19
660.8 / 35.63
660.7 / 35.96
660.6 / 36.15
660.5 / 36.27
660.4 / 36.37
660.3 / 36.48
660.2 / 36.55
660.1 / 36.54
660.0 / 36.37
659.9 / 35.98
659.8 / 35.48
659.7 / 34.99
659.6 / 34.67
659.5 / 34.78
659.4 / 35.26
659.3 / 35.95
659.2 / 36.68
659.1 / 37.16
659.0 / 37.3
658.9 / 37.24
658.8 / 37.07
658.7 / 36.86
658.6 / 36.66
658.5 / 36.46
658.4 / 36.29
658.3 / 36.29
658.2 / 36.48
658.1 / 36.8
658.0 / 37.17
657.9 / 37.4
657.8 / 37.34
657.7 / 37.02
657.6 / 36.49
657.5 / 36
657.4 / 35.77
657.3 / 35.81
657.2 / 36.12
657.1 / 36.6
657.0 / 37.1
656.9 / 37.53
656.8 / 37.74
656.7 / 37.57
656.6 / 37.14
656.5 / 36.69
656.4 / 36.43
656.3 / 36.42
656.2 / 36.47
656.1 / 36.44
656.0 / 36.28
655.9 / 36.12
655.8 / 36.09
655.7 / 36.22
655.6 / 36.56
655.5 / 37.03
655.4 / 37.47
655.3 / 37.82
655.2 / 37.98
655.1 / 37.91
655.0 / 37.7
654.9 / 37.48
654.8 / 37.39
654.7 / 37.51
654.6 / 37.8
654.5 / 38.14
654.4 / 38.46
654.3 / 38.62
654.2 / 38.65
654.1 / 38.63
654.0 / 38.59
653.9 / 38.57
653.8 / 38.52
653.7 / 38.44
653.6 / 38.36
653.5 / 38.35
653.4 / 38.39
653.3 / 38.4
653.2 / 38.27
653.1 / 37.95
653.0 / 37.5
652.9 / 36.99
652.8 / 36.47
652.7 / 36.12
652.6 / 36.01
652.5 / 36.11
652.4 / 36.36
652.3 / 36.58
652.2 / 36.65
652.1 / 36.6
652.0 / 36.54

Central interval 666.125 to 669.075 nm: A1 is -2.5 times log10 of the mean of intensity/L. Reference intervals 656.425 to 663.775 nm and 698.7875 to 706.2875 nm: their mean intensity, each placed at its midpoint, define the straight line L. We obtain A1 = 0.132 mag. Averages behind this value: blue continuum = 35.8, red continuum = 38.6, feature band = 32.1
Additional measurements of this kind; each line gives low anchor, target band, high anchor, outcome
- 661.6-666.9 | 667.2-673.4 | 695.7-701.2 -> 0.14 mag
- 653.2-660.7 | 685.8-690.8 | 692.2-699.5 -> 0.28 mag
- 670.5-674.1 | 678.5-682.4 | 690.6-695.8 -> 0.12 mag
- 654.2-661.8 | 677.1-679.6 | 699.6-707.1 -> 0.31 mag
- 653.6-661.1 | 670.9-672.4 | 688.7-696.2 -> 0.19 mag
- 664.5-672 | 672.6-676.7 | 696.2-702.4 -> 0.16 mag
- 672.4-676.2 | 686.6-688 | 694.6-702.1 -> 0.23 mag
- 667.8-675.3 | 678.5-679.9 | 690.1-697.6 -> 0.14 mag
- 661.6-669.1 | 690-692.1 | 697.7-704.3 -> 0.23 mag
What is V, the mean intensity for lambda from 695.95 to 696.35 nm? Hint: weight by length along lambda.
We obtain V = 35.5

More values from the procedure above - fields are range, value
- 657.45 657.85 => 36.7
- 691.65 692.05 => 29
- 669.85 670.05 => 31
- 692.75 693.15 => 32.6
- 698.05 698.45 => 35.1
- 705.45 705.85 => 36.8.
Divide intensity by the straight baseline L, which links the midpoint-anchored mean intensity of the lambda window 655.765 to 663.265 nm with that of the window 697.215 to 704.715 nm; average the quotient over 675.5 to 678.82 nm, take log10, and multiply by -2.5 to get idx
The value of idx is 0.28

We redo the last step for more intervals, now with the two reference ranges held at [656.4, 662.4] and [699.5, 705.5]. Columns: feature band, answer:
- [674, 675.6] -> 0.30 mag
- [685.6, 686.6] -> 0.42 mag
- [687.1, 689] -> 0.38 mag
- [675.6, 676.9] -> 0.30 mag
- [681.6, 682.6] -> 0.35 mag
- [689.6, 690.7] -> 0.32 mag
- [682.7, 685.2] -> 0.36 mag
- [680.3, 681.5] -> 0.35 mag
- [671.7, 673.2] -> 0.32 mag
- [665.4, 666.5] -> 0.14 mag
